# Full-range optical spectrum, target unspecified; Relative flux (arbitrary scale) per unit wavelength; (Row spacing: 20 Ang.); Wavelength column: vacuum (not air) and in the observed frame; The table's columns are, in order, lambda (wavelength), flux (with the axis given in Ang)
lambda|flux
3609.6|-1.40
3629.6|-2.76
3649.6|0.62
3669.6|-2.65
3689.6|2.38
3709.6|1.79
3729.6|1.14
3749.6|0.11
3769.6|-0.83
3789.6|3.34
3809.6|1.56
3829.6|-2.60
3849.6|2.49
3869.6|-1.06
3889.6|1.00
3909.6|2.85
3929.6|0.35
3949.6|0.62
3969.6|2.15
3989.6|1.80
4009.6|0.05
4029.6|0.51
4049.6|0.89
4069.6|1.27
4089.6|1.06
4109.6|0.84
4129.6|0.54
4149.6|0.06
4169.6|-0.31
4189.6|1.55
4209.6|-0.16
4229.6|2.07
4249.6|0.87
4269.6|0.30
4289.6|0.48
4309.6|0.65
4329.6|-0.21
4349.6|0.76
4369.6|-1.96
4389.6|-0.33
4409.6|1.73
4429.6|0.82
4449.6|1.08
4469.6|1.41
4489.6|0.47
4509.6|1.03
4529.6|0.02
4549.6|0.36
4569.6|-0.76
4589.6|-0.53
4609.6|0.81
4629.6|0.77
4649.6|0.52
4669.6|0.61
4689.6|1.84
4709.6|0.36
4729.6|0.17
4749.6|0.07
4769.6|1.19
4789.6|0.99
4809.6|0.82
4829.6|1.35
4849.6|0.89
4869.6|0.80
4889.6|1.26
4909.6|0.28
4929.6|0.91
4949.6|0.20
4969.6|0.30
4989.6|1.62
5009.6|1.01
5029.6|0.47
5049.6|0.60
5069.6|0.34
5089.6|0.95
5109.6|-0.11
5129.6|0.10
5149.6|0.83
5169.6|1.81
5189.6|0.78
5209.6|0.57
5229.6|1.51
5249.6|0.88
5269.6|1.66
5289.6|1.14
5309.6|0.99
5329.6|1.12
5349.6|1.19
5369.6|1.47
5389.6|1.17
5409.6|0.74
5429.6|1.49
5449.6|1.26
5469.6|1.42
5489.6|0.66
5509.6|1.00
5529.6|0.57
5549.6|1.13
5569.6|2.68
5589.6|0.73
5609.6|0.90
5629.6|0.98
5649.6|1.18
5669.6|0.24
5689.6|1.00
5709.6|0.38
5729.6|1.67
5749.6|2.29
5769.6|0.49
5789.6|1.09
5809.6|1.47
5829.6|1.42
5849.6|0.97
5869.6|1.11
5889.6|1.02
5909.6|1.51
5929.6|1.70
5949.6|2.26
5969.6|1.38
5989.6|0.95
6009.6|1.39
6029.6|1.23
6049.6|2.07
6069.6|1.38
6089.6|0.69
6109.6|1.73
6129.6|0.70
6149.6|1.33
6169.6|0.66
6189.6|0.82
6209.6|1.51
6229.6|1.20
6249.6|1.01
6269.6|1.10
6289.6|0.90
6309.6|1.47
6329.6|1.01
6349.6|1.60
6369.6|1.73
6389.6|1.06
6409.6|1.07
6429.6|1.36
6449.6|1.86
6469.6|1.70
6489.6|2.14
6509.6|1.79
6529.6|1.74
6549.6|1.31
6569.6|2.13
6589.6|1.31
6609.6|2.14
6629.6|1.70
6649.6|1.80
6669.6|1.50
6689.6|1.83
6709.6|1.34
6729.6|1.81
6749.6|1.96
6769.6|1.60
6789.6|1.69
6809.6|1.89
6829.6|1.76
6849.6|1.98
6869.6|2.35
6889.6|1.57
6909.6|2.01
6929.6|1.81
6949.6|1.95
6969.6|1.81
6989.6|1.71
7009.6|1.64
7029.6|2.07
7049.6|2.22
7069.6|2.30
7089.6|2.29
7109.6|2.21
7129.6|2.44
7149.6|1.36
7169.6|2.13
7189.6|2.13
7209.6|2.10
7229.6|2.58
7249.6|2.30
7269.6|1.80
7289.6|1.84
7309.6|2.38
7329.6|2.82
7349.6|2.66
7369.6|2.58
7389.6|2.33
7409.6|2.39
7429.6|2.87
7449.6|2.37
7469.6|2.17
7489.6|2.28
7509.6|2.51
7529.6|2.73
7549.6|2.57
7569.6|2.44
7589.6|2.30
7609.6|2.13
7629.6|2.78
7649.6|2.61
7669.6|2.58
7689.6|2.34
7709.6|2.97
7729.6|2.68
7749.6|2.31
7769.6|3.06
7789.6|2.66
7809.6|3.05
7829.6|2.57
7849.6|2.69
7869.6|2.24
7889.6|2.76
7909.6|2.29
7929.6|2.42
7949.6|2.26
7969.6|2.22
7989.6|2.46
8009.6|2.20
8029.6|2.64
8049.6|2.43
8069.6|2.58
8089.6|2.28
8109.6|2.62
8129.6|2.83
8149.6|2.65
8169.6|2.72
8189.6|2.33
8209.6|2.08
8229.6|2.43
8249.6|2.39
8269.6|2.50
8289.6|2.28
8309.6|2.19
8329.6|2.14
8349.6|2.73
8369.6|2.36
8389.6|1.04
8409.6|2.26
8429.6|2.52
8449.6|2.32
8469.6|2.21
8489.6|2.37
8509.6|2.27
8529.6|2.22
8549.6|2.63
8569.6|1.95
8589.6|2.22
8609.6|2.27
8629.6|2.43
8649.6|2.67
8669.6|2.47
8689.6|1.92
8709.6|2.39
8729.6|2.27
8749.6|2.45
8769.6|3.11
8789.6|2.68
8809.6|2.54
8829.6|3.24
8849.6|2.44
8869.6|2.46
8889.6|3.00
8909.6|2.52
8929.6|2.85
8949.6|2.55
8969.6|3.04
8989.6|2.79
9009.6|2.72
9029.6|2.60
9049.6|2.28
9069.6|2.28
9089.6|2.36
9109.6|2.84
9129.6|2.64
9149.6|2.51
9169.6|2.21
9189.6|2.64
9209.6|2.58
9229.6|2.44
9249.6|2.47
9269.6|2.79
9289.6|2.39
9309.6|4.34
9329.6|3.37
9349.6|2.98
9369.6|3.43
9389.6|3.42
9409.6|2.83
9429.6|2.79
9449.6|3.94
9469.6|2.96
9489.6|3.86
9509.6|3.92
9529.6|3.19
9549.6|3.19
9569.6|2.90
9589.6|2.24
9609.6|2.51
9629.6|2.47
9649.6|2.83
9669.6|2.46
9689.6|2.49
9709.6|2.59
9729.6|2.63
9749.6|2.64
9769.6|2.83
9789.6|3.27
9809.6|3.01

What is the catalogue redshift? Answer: 0.625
